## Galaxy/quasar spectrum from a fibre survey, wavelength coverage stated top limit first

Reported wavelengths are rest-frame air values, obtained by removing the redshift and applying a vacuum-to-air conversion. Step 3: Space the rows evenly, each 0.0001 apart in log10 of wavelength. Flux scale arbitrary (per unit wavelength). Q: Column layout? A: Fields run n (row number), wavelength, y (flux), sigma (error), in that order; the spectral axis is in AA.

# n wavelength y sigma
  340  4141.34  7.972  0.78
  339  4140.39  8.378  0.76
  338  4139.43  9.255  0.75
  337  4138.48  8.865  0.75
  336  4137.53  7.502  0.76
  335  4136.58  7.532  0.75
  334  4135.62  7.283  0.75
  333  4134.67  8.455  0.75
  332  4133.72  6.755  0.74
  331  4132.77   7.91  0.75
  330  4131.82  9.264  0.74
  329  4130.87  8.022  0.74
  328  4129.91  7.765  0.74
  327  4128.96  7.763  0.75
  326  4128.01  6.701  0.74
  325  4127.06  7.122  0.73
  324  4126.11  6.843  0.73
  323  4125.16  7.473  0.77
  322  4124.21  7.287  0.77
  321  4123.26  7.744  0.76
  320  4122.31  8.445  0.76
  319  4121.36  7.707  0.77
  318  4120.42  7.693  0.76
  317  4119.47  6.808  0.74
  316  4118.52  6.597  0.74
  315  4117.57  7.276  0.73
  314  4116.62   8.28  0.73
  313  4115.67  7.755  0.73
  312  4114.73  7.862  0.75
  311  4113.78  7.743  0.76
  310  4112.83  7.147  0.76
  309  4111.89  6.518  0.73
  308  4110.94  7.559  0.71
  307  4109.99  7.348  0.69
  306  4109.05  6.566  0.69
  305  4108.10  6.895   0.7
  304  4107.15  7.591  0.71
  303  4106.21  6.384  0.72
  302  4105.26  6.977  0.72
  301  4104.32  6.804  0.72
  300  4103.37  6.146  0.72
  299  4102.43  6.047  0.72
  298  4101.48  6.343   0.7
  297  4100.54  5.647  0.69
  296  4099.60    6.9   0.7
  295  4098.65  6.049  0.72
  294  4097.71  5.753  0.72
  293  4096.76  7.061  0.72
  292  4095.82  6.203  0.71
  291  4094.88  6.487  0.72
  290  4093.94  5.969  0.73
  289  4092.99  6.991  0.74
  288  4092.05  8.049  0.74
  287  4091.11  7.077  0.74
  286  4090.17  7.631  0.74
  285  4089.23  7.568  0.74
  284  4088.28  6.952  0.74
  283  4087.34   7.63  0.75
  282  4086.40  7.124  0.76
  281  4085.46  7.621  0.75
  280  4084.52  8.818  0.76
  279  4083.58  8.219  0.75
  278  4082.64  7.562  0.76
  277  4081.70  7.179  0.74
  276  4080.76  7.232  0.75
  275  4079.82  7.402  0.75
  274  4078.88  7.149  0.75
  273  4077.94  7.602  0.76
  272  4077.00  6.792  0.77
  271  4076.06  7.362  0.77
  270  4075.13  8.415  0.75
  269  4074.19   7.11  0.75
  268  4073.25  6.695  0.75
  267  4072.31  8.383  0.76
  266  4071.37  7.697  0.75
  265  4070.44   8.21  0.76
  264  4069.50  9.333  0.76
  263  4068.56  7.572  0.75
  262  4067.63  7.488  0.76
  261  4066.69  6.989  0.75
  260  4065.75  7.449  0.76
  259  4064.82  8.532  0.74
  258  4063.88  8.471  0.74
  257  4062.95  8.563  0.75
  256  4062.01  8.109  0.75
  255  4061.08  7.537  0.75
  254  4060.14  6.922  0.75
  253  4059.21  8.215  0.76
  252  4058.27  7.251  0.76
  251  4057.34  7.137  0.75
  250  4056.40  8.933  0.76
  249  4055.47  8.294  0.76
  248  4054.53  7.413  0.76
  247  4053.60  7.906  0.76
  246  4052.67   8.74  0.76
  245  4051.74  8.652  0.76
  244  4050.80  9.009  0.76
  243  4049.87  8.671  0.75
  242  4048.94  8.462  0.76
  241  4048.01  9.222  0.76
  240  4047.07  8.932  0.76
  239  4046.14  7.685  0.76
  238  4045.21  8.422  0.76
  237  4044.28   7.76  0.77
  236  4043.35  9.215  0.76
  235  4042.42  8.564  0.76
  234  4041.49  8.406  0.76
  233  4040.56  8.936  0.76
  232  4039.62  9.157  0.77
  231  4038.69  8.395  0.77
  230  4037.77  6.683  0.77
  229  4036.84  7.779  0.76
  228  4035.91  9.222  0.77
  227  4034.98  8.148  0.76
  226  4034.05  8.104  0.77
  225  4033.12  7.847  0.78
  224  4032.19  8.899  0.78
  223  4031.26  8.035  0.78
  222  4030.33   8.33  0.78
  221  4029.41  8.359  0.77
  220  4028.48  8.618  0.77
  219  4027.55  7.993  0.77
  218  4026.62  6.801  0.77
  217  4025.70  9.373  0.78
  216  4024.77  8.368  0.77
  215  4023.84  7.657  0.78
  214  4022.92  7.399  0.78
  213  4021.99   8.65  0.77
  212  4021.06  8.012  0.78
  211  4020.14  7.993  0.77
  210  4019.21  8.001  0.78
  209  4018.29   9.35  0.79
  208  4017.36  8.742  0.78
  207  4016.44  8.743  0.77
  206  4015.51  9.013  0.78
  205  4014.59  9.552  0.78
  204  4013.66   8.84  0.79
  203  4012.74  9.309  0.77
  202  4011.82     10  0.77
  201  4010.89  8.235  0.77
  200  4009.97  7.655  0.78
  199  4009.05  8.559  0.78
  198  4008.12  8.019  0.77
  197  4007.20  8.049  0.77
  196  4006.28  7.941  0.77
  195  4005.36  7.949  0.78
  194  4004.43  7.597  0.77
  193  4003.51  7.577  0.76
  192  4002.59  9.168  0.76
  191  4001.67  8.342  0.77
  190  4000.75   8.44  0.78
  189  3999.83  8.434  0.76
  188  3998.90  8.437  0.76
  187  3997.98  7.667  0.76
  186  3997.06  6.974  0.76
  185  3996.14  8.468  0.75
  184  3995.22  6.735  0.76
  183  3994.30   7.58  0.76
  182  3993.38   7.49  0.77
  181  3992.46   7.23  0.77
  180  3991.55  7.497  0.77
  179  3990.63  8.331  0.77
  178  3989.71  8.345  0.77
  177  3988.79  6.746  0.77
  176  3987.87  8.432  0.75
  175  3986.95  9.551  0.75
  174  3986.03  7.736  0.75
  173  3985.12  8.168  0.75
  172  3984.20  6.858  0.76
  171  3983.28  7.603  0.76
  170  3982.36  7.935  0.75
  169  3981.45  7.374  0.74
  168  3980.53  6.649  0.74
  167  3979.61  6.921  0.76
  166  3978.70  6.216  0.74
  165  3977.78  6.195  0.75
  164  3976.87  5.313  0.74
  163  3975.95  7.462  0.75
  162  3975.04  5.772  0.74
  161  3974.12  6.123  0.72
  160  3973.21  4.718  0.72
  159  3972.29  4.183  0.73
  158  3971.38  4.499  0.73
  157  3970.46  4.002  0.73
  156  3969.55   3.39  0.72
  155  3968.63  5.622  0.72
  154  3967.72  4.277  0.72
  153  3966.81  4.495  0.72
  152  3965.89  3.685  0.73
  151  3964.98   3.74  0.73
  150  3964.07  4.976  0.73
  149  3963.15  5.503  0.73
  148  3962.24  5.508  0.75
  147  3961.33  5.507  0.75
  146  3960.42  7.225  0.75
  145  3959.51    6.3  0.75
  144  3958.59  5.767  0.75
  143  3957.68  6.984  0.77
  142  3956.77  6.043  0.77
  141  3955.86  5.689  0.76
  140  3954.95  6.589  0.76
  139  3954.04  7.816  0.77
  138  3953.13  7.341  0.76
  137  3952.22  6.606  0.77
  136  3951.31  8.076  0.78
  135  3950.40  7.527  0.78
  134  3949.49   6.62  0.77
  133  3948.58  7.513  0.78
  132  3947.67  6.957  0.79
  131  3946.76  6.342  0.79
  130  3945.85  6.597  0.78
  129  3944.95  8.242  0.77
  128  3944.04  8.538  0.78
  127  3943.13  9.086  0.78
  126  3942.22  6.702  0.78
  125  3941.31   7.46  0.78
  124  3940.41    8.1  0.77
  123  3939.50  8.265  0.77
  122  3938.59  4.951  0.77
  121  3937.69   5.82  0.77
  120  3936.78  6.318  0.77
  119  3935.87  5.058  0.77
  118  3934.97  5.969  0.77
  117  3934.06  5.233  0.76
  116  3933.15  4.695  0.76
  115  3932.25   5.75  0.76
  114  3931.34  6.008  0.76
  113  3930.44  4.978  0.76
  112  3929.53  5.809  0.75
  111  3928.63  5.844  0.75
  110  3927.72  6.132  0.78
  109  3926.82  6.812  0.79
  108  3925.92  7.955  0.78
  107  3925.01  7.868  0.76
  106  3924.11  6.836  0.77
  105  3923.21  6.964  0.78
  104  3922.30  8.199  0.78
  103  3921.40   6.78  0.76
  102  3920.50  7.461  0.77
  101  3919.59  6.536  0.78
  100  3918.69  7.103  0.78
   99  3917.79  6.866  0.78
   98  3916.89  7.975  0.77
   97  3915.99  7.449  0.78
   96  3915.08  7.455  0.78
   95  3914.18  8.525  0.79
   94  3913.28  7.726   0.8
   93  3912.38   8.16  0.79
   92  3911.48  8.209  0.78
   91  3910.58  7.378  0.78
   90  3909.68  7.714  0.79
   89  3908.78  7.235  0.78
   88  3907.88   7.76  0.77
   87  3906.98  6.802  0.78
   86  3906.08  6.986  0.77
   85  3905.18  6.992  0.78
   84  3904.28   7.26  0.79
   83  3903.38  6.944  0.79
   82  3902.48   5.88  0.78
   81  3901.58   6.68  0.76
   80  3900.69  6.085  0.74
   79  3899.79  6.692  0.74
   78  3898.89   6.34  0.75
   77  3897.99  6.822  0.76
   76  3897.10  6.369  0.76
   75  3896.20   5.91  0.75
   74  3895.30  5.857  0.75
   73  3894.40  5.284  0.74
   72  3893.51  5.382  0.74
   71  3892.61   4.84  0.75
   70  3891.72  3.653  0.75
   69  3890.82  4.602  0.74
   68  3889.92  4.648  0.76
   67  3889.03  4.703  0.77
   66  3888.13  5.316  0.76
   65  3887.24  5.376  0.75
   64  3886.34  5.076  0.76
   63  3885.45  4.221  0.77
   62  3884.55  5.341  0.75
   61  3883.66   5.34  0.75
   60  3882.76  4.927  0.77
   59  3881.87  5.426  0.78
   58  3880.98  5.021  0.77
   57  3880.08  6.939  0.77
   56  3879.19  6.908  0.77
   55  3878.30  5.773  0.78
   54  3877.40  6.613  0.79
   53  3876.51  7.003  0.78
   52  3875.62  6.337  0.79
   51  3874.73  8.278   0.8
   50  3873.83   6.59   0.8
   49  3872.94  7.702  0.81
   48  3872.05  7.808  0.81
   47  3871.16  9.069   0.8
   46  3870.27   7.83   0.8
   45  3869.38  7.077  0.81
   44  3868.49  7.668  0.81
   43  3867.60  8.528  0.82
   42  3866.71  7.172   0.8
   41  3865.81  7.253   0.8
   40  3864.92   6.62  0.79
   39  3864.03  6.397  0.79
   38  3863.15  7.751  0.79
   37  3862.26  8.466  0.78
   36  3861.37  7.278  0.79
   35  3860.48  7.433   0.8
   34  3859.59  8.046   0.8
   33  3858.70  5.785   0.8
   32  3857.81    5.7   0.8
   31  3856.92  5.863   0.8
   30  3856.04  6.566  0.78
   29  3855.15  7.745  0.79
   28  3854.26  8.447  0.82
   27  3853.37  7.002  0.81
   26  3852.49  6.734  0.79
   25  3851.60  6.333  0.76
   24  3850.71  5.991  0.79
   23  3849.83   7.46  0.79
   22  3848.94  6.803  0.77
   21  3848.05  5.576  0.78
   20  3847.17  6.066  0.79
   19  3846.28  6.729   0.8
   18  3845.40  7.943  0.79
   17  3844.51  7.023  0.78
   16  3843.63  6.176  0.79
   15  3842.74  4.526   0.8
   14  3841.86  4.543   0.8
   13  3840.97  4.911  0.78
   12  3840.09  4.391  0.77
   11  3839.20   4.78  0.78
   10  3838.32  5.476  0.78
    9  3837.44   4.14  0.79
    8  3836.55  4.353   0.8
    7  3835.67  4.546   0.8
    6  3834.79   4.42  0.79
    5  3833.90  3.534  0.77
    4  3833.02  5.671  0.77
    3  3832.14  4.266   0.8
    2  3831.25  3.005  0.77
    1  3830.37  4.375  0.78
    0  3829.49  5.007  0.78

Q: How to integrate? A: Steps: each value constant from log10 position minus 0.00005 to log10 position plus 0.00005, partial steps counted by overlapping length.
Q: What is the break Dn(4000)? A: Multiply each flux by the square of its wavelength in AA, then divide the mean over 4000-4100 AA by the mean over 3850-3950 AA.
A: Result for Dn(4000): 1.3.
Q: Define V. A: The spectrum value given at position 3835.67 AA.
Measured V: 4.546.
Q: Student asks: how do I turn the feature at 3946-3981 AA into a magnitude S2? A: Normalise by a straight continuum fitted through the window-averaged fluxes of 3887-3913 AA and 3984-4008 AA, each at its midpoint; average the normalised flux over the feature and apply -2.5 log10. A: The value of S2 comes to 0.24 mag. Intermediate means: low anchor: 6.29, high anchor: 7.93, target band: 5.9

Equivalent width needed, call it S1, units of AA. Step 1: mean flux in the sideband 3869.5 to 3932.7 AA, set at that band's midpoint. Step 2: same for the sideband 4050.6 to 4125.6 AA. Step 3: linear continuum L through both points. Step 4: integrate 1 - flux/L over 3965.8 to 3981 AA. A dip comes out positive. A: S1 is 3.5 AA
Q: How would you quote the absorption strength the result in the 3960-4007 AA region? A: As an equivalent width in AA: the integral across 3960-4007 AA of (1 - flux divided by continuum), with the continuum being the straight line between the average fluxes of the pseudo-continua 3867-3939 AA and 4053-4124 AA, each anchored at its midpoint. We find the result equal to 1.0 AA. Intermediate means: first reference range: 6.48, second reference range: 7.37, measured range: 6.73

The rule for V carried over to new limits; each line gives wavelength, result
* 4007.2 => 8.049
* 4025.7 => 9.373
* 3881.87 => 5.426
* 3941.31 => 7.46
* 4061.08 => 7.537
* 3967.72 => 4.277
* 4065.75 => 7.449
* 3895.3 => 5.857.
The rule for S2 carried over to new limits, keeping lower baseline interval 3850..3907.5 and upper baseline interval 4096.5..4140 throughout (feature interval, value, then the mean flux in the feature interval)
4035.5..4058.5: -0.19 mag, 8.36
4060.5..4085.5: -0.09 mag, 7.76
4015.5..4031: -0.19 mag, 8.29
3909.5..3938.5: -0.02 mag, 6.77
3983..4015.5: -0.18 mag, 8.12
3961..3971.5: 0.42 mag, 4.59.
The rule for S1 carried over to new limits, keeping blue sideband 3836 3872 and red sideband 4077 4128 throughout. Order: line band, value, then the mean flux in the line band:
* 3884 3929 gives 1.2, 6.54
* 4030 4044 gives -2.8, 8.37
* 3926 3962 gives 1.0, 6.61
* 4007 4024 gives -3.9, 8.54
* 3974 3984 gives 0.2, 6.71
